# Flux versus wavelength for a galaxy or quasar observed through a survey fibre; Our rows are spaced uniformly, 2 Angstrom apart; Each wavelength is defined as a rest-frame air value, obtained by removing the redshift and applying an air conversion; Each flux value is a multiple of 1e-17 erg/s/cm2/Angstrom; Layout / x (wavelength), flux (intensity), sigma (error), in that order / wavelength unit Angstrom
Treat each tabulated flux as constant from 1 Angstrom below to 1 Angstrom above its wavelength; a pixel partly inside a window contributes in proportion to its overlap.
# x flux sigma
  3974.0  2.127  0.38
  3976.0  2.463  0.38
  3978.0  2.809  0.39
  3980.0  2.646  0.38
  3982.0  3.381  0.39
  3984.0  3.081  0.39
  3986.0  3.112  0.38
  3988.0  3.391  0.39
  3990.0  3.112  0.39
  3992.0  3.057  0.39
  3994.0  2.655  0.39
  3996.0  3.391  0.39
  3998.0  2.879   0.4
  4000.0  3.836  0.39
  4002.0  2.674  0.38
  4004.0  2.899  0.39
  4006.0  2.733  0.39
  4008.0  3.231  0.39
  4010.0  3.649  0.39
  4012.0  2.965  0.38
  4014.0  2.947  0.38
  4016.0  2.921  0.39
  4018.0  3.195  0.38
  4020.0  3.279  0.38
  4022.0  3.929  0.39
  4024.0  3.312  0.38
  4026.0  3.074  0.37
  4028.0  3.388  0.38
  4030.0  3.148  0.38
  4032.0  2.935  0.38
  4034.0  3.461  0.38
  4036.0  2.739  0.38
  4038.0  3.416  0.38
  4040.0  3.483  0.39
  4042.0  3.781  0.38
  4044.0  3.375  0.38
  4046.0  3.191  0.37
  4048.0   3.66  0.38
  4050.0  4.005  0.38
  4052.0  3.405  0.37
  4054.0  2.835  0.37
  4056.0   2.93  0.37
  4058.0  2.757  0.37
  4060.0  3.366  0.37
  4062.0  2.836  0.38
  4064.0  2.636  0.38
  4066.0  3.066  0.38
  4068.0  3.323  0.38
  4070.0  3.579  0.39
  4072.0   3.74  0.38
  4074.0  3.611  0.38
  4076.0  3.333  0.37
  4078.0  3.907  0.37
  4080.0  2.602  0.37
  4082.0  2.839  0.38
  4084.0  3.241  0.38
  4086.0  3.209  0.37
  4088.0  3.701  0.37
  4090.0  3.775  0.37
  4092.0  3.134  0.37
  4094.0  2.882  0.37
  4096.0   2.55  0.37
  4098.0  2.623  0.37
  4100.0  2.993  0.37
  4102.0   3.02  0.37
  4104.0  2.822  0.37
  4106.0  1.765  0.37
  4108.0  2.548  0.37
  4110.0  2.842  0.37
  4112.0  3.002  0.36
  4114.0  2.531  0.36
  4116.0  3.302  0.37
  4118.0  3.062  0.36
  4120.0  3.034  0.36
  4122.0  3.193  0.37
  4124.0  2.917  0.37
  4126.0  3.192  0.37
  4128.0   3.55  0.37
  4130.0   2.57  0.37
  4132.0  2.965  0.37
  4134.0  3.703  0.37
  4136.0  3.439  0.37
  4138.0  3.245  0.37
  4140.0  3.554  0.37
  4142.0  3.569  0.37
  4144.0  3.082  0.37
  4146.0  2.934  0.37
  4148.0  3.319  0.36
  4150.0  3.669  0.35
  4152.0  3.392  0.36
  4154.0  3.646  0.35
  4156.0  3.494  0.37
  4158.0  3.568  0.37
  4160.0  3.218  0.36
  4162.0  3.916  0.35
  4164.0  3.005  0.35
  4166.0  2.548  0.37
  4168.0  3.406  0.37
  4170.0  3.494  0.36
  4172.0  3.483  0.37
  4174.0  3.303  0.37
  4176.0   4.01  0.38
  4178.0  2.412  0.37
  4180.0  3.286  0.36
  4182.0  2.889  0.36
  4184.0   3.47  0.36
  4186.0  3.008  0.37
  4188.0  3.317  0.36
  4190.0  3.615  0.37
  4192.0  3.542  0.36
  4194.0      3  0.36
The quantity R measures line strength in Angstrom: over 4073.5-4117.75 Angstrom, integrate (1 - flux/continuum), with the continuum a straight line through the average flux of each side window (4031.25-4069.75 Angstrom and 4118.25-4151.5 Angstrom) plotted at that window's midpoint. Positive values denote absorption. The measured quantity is 3.2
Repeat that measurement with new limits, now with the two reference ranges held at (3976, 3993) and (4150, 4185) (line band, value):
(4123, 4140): 0.3 Angstrom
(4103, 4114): 2.2 Angstrom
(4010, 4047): -1.8 Angstrom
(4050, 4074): -0.2 Angstrom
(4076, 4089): -0.2 Angstrom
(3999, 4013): -0.3 Angstrom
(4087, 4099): 0.4 Angstrom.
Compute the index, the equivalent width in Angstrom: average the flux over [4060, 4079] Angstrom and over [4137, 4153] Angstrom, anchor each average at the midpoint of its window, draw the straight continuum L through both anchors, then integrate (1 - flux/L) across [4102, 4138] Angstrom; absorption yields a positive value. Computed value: 4.0 Angstrom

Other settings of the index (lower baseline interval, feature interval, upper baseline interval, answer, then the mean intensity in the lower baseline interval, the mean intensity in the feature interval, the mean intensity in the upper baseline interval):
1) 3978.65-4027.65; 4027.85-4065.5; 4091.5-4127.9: -2.4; 3.14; 3.22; 2.87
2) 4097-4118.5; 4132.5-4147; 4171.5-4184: -1.8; 2.77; 3.35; 3.24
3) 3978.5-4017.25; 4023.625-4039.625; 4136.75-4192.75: -0.3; 3.08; 3.19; 3.34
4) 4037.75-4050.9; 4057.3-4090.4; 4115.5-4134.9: 1.4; 3.56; 3.26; 3.14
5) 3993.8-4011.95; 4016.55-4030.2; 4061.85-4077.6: -0.7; 3.12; 3.33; 3.31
